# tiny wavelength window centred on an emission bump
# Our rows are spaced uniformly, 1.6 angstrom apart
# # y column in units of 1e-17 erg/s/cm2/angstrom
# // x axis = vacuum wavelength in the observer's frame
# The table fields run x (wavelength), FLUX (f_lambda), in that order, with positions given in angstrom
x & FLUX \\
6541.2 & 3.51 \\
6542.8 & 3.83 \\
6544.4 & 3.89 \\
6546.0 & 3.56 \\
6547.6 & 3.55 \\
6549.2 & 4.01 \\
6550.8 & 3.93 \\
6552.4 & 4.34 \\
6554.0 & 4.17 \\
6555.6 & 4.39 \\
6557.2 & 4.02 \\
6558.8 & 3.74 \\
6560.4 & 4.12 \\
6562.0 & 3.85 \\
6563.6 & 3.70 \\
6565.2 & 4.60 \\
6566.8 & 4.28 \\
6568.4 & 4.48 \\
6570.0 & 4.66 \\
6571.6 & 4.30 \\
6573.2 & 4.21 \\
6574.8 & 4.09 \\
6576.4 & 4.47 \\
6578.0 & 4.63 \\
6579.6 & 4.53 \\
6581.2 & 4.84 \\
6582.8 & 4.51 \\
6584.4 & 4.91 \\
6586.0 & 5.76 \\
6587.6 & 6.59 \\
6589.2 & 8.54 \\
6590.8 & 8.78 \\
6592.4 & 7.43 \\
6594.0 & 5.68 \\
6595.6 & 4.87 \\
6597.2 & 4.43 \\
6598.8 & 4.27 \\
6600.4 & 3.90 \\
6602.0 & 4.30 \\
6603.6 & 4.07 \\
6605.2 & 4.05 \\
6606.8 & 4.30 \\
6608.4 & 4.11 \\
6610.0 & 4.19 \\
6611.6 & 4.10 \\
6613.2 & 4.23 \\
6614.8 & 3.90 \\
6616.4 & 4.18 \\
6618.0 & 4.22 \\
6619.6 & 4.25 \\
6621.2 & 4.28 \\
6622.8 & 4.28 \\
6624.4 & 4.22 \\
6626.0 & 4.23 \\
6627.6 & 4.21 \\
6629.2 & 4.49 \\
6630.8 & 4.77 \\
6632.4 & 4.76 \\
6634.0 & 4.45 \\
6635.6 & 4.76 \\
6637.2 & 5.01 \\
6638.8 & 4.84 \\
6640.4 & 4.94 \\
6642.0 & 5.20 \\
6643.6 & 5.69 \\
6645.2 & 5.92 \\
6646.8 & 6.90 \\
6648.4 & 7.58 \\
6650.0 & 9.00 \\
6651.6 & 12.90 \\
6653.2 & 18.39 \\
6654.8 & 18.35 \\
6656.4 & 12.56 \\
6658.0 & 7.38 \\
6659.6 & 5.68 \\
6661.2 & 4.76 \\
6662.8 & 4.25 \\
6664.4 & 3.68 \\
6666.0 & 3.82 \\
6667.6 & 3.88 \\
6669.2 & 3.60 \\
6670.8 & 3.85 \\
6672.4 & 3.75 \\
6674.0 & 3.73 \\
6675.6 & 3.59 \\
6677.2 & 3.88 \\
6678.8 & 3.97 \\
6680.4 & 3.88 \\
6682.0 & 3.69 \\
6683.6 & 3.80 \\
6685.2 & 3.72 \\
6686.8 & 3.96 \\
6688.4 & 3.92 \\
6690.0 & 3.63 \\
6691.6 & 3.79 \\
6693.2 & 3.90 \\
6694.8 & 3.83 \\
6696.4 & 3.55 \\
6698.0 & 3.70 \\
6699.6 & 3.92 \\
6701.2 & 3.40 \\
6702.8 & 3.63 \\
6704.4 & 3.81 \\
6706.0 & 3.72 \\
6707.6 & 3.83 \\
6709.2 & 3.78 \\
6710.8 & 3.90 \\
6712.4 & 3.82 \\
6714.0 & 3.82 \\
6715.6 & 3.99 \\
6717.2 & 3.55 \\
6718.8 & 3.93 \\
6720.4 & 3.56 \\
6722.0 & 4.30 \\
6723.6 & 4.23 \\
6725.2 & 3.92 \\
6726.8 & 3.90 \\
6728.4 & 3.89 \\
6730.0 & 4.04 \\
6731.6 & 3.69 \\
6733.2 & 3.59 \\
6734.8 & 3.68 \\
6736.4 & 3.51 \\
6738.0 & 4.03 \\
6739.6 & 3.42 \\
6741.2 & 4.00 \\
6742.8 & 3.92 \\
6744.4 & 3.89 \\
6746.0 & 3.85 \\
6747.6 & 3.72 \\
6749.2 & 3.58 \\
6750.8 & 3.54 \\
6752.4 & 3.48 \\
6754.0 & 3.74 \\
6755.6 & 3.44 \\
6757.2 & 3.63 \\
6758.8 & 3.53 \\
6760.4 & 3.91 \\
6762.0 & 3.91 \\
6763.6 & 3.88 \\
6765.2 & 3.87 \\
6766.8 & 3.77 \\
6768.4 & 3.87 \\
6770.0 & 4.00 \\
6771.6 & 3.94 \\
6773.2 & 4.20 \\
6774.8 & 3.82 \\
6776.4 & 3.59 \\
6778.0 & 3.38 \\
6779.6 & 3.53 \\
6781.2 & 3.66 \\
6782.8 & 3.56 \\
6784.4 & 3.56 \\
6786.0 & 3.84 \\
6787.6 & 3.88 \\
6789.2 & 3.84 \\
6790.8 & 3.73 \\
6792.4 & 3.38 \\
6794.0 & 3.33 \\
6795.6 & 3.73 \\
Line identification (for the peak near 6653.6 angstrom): [O III] 5007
